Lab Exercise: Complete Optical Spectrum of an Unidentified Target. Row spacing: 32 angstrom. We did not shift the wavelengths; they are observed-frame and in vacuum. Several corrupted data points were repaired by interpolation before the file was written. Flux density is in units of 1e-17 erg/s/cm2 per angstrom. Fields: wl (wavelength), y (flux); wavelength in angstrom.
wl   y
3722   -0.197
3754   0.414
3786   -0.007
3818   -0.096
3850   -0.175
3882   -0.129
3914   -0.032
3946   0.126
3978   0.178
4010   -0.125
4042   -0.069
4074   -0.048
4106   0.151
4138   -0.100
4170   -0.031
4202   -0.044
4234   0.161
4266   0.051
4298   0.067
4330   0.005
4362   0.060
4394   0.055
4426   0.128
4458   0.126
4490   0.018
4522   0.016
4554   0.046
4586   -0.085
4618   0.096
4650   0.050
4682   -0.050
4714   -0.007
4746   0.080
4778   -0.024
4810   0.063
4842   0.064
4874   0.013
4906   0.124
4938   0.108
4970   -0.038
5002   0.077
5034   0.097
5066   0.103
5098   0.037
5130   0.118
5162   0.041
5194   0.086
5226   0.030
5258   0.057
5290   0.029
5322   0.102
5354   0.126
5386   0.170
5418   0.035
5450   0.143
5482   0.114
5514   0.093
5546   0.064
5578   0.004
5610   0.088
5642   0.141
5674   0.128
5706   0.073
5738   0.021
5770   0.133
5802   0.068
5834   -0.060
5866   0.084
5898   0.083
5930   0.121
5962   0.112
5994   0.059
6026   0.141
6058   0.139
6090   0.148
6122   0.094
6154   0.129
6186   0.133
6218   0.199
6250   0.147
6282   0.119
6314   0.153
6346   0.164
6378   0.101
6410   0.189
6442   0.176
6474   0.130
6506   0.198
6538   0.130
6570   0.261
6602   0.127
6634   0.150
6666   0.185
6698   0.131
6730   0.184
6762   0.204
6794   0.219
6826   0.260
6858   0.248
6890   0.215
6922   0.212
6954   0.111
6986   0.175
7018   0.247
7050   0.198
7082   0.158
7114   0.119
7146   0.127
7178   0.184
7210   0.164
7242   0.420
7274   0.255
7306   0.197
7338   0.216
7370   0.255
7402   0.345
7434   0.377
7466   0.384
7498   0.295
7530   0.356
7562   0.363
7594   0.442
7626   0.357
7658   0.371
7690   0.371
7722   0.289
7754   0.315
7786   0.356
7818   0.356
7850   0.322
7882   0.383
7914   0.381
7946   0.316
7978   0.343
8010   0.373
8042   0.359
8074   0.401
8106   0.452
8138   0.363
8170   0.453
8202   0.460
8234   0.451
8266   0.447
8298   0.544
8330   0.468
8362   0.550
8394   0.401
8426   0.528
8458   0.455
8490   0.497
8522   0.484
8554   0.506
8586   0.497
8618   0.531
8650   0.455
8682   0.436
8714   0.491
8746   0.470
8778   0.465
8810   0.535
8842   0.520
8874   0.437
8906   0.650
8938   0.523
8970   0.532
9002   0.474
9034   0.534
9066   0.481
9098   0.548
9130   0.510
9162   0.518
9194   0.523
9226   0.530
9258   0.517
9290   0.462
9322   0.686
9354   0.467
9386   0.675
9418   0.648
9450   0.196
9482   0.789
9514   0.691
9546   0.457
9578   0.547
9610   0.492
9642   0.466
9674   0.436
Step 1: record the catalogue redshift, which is 0.85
